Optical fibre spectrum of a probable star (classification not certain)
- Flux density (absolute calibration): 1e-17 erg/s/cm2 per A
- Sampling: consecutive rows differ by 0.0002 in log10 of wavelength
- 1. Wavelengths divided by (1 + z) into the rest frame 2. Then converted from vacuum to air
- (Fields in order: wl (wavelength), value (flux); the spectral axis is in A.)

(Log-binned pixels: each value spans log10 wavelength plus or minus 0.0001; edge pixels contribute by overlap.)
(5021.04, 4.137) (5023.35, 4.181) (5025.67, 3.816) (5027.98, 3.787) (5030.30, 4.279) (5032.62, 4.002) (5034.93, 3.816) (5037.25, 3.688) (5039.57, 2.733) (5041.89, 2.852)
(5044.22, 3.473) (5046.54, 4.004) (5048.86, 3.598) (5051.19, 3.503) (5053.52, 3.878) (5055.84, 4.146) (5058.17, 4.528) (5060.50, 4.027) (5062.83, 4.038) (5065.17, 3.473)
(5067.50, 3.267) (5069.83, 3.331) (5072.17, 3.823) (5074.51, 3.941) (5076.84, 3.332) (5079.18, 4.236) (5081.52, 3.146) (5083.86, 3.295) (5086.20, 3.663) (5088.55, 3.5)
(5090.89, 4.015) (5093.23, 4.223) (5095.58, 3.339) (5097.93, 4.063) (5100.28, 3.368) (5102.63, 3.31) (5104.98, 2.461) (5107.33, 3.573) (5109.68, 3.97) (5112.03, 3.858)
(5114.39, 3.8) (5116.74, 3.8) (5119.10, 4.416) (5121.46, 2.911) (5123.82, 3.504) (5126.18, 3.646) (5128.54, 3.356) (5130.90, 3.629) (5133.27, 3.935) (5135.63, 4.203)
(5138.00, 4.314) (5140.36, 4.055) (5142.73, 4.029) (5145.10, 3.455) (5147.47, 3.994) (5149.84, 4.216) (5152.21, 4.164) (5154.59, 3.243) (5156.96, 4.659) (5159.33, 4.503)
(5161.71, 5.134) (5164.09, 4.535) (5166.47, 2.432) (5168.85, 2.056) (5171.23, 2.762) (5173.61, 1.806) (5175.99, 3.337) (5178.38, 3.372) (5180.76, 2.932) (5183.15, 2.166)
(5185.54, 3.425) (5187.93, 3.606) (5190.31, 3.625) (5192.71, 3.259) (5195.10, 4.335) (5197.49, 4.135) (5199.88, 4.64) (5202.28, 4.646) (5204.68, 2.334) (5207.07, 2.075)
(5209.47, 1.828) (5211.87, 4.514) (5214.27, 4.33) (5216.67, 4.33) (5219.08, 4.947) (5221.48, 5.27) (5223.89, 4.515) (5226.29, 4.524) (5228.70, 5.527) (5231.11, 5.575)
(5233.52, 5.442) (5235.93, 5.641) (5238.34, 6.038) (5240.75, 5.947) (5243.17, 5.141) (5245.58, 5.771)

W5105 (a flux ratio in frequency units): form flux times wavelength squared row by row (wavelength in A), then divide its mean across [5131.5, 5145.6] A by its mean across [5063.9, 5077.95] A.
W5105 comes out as 1.17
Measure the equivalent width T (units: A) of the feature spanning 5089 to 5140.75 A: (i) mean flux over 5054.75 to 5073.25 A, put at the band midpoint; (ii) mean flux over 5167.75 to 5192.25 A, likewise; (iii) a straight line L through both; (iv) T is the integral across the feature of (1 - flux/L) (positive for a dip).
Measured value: -4.3 A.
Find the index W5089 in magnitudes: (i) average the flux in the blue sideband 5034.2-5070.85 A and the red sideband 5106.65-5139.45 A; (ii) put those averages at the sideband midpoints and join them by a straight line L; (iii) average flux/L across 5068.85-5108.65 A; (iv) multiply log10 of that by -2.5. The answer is 0.04 mag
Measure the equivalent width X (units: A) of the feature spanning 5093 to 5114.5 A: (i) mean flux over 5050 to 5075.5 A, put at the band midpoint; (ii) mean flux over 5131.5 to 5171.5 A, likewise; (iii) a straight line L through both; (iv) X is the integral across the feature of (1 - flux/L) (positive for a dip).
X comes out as 1.6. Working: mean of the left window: 3.81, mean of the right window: 3.88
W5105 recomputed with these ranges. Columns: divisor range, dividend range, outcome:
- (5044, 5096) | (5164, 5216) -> 0.92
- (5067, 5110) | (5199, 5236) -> 1.28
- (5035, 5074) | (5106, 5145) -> 1.07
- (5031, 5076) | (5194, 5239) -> 1.28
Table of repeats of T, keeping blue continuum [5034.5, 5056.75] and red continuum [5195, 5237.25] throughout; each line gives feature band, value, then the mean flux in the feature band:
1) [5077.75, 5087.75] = 0.42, 3.57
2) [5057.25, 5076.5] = -0.62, 3.77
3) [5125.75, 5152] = 0.61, 3.91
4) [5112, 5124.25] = 0.59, 3.71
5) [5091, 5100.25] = -0.08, 3.83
